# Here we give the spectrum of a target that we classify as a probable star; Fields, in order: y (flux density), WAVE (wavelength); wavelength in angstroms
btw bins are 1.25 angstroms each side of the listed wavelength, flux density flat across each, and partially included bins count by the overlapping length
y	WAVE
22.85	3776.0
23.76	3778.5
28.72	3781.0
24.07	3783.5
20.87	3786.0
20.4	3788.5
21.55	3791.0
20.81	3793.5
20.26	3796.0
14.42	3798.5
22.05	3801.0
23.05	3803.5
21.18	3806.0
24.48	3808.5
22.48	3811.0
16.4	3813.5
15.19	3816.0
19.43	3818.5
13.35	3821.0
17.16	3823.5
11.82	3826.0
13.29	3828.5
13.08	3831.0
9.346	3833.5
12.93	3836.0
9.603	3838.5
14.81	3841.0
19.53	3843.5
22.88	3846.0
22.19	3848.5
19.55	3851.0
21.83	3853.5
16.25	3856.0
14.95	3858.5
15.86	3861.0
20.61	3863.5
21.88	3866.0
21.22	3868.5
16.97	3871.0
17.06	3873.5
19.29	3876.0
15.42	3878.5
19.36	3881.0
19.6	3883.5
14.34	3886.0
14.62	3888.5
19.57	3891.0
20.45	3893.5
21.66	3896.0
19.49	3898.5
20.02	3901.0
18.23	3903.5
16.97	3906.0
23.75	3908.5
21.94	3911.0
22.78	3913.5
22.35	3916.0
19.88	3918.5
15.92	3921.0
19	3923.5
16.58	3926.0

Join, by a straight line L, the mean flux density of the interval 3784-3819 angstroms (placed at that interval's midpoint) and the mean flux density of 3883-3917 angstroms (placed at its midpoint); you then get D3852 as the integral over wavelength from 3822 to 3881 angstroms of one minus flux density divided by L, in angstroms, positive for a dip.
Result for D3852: 9.09 angstroms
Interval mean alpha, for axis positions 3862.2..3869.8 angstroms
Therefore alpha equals 21.2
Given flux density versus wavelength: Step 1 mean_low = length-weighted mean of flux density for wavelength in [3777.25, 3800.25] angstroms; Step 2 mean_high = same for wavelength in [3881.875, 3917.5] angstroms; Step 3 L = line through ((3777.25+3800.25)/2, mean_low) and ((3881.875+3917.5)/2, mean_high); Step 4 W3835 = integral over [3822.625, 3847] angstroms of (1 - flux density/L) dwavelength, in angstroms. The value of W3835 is 7.6 angstroms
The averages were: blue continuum 21.7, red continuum 19.7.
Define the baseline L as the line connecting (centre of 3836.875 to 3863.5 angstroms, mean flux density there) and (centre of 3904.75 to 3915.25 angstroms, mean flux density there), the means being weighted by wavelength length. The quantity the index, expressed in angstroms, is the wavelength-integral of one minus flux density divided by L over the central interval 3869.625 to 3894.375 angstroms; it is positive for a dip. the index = 2.6 angstroms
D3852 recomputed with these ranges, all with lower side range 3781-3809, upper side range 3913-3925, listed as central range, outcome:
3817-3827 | 2.6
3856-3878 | 2.4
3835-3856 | 2.9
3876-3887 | 1.5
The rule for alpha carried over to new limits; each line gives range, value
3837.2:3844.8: 14.7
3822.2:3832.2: 13.8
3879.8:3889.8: 17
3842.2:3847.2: 21.1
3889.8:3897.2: 20.6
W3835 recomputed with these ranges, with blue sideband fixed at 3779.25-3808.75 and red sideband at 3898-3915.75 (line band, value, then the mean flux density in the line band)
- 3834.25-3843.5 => 3.5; 13.2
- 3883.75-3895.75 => 1.7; 17.8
